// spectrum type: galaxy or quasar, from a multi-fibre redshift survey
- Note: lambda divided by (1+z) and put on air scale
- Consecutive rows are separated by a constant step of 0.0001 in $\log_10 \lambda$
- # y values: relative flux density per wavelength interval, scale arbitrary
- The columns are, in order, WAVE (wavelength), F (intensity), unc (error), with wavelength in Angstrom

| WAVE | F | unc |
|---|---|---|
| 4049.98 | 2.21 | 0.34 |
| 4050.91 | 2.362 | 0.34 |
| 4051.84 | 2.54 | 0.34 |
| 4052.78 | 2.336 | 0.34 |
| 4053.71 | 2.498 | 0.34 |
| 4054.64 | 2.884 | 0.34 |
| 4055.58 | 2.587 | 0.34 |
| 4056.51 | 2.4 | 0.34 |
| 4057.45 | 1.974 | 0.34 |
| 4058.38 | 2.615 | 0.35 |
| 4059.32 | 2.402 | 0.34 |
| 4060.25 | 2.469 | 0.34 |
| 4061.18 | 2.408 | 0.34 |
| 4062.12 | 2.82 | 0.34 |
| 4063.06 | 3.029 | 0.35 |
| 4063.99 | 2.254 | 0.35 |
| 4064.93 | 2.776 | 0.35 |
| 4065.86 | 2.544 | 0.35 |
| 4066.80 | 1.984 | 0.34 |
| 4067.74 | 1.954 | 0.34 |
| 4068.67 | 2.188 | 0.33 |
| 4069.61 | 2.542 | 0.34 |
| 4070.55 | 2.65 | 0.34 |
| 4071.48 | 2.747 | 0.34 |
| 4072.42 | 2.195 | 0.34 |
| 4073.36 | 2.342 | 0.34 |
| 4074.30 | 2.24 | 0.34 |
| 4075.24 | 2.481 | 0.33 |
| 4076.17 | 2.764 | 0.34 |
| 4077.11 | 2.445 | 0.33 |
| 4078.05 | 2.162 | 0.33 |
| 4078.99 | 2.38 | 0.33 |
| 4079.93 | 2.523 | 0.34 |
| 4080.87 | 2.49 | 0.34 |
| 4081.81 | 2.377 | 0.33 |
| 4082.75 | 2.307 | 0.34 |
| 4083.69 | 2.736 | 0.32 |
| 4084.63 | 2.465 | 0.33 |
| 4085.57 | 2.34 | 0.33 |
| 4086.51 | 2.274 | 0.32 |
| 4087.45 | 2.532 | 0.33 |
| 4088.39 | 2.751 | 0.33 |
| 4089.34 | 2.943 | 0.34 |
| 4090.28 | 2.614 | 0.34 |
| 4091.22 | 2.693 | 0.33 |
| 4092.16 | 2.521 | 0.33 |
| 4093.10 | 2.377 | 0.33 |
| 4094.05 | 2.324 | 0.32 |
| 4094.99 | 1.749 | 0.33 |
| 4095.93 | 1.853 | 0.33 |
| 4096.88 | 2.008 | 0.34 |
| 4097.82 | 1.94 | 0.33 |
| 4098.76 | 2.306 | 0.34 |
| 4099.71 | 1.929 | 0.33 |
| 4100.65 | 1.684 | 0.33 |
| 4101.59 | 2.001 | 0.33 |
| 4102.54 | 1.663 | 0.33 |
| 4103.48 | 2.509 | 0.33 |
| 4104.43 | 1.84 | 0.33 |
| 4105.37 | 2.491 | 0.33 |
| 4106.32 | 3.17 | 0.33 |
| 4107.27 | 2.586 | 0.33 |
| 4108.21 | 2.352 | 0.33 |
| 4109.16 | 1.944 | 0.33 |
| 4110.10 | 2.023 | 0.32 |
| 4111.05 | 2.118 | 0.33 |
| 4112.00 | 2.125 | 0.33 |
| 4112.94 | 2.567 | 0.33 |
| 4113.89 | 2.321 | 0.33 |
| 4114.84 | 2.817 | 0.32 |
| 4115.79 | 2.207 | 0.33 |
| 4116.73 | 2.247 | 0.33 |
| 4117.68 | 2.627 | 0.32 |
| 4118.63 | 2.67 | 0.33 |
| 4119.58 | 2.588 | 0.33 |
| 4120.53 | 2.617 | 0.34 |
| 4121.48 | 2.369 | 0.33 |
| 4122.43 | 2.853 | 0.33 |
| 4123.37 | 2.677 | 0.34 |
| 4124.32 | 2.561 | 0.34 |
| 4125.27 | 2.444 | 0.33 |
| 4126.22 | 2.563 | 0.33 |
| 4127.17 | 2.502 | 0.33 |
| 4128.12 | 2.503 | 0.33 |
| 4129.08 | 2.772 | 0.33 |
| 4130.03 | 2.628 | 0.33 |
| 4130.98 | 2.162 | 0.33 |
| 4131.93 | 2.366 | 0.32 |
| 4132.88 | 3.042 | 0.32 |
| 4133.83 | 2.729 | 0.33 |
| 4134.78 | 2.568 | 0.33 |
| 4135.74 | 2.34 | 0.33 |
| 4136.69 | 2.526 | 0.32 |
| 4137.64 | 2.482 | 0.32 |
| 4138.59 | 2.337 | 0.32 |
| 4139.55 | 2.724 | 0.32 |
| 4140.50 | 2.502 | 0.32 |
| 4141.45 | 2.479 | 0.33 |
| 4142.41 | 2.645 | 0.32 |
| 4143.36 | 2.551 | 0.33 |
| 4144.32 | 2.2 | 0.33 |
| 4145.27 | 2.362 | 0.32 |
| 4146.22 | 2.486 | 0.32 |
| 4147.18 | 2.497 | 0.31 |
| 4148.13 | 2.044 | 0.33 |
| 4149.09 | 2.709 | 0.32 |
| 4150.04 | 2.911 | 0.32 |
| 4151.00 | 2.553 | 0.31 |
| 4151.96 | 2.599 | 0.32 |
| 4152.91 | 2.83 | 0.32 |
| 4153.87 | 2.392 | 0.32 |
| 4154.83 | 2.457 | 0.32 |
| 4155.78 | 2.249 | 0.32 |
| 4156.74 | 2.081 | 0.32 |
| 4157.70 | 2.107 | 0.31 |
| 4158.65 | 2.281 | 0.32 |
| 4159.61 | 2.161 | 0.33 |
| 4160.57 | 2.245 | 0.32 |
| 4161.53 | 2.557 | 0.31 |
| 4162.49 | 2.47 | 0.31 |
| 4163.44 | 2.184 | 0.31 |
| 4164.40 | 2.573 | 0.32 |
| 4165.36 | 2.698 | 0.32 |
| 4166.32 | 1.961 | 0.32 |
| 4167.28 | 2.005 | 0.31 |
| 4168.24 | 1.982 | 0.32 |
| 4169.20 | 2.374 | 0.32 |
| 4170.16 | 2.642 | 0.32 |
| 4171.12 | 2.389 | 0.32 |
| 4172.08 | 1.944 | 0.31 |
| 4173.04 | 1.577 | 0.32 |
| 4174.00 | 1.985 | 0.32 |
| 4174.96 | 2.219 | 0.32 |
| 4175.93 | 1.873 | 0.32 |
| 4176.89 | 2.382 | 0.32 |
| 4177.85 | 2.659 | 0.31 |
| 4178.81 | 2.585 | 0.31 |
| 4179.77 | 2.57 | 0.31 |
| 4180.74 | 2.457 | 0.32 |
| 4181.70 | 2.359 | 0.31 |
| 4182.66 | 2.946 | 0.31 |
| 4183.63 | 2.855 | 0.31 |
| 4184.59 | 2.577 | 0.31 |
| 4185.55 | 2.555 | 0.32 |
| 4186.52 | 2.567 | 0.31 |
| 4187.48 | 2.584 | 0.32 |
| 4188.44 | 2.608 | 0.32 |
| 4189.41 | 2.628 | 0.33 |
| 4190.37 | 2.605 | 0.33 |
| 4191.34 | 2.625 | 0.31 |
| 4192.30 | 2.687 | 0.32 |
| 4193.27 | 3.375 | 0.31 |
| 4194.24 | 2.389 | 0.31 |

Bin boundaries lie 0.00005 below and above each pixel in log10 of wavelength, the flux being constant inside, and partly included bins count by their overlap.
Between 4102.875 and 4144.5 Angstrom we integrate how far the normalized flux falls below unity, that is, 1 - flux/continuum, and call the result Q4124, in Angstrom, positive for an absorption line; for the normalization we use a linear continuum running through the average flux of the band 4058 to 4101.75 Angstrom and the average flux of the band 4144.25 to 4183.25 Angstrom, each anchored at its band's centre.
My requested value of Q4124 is -2.0 Angstrom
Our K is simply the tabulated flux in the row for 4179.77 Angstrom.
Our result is 2.57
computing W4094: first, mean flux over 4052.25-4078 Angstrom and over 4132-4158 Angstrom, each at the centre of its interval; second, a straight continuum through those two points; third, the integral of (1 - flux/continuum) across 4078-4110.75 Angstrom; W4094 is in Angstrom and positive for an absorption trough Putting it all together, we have 2.1 Angstrom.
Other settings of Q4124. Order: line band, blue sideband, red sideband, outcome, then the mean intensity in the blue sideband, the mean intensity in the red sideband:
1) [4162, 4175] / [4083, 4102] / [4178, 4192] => 1.7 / 2.3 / 2.61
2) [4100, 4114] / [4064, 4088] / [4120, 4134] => 1.7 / 2.42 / 2.58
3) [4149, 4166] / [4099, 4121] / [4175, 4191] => 0.2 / 2.31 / 2.54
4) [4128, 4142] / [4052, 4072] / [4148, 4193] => -0.6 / 2.48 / 2.42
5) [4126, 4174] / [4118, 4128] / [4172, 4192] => 2.1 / 2.58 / 2.45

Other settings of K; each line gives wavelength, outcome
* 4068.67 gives 2.188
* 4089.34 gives 2.943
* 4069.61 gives 2.542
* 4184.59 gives 2.577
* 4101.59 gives 2.001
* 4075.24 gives 2.481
